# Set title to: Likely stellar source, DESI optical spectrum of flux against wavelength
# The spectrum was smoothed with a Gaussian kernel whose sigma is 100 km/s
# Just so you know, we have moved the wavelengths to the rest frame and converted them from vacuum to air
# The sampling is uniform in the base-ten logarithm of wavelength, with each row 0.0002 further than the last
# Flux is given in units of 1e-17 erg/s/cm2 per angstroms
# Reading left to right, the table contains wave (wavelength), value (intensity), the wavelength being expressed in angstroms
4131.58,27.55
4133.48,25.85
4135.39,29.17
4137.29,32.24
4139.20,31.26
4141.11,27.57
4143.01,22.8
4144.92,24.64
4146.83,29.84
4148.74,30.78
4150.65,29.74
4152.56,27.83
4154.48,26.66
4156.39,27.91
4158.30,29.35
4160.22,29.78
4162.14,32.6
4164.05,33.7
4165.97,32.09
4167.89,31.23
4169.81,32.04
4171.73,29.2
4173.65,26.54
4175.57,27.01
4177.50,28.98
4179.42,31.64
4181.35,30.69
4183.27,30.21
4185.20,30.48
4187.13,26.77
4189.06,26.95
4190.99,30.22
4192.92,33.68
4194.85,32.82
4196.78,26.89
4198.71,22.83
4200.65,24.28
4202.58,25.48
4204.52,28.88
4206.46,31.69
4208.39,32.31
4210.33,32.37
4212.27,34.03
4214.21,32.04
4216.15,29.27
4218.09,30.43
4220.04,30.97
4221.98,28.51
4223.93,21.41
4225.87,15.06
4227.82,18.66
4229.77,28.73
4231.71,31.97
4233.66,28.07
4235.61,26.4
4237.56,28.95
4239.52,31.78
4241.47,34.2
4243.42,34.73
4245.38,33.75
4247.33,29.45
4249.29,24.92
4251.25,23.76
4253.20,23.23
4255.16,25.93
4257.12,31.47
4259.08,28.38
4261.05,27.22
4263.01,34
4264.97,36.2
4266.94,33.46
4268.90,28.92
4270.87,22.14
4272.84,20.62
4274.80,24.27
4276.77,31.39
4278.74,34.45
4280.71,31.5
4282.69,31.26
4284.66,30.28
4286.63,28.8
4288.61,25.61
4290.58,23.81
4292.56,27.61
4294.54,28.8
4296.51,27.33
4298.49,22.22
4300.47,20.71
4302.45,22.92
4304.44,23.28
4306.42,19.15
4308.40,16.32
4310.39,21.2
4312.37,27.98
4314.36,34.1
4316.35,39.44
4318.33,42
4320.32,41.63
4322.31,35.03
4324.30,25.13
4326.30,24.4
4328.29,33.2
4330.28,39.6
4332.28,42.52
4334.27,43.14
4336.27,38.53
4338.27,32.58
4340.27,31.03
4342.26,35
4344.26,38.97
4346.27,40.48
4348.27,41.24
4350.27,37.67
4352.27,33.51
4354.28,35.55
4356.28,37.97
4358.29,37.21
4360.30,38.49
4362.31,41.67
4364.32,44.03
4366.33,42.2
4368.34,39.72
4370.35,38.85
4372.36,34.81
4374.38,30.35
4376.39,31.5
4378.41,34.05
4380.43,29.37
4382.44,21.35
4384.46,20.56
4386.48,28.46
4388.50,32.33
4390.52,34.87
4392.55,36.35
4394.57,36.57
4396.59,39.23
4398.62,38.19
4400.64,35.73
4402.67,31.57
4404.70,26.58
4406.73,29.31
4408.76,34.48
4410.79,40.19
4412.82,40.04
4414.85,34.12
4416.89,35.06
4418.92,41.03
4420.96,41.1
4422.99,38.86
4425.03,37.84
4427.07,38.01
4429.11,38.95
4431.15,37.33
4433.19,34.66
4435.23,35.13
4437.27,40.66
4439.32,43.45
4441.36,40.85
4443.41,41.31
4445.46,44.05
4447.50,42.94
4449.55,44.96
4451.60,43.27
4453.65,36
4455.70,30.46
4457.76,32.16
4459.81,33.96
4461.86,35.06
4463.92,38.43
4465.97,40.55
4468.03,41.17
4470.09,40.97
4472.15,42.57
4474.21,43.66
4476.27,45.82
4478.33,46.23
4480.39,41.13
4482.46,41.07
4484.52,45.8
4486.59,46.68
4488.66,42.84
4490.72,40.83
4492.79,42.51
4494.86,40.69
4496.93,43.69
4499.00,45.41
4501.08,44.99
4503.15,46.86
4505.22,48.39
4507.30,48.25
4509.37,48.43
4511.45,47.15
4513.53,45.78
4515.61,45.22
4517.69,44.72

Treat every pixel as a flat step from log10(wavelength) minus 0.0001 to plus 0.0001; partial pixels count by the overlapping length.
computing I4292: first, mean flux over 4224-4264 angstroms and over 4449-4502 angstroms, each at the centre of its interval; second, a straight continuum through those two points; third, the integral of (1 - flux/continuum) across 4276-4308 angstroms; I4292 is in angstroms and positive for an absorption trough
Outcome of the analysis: 4.2 angstroms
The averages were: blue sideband 27.9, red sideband 41.1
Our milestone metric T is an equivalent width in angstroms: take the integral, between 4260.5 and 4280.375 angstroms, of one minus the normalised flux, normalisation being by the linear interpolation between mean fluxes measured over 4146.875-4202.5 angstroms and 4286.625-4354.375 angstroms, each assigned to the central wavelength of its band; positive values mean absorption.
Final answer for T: 0.9 angstroms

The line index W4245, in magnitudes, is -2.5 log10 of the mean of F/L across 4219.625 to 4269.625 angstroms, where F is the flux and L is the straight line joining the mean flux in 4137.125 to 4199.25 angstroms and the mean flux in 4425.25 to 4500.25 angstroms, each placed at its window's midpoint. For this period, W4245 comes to 0.14 mag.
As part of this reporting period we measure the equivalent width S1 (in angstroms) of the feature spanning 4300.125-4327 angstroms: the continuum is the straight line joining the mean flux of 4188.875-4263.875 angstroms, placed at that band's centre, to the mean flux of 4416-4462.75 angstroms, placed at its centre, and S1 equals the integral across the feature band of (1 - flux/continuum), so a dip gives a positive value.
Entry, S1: 3.6 angstroms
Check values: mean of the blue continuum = 28.6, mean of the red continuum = 38.6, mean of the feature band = 28.3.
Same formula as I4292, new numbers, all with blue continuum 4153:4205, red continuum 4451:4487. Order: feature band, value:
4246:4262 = 2.54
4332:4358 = -1.43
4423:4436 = 0.50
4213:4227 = 1.77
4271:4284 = 1.75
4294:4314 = 6.31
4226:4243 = 1.73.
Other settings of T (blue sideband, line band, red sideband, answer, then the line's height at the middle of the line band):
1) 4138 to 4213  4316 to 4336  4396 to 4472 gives -1.3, 34.3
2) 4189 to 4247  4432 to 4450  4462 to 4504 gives 0.0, 40.7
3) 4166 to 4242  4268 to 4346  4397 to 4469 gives 6.7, 32.8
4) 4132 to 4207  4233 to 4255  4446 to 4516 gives 2.2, 32.2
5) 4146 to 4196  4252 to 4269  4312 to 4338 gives 1.8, 33.5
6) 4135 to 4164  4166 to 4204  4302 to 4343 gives 0.8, 29.6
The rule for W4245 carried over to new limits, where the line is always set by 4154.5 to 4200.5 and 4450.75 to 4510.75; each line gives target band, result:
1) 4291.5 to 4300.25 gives 0.31 mag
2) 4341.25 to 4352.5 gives -0.05 mag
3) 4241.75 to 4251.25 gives 0.07 mag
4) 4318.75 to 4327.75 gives 0.10 mag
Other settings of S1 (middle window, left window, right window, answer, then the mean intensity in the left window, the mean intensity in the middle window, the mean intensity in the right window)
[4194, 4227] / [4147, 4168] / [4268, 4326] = 1.25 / 30.1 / 28.1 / 27.8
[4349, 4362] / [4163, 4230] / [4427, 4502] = -0.42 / 28.8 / 37.1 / 40.8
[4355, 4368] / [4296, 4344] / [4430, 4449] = -2.27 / 30.9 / 40.1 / 40.2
